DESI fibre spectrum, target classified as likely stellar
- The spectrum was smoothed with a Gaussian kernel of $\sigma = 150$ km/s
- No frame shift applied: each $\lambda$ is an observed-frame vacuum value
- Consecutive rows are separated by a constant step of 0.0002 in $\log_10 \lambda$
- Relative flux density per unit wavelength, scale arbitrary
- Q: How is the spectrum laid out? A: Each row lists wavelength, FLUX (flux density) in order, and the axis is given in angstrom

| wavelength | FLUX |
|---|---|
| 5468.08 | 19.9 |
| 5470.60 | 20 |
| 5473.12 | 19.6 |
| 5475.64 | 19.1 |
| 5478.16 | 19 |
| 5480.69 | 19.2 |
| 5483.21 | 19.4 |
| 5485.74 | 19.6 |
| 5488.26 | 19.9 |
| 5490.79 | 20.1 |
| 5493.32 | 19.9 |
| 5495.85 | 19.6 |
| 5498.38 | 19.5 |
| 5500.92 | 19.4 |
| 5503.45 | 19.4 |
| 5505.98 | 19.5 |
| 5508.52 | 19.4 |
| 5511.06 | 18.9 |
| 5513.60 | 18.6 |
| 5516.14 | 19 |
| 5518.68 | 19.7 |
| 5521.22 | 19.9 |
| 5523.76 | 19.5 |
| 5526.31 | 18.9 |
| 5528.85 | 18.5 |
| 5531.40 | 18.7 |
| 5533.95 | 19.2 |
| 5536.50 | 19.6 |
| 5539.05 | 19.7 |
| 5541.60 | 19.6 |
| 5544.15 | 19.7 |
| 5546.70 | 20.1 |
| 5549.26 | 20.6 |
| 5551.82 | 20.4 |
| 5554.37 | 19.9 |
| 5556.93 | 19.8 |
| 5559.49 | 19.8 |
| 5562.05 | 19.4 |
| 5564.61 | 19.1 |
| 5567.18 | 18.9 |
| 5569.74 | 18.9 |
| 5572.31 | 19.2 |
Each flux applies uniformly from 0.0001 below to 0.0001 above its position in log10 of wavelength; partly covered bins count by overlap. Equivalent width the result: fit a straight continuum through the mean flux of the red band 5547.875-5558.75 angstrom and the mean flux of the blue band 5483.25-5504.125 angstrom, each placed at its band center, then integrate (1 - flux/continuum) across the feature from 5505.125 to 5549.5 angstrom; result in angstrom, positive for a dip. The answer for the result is 1.3 angstrom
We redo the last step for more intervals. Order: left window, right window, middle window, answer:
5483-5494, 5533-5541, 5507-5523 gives 0.3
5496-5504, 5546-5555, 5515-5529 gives 0.4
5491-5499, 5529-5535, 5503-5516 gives 0.2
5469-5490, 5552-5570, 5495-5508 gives 0.0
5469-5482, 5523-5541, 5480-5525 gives -0.5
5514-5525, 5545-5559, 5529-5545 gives 0.4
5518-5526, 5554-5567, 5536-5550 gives -0.2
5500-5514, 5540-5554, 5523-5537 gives 0.5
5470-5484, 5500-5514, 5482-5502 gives -0.4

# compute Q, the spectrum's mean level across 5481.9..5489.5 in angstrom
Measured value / 19.6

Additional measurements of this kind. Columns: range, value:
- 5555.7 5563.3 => 19.7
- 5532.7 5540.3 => 19.5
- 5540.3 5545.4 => 19.7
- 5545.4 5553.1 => 20.4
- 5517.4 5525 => 19.7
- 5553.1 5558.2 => 19.8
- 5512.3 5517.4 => 18.8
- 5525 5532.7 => 18.7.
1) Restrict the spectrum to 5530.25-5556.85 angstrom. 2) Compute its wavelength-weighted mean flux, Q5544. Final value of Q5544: 19.8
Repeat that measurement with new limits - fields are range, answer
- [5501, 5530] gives 19.2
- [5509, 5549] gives 19.3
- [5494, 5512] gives 19.4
